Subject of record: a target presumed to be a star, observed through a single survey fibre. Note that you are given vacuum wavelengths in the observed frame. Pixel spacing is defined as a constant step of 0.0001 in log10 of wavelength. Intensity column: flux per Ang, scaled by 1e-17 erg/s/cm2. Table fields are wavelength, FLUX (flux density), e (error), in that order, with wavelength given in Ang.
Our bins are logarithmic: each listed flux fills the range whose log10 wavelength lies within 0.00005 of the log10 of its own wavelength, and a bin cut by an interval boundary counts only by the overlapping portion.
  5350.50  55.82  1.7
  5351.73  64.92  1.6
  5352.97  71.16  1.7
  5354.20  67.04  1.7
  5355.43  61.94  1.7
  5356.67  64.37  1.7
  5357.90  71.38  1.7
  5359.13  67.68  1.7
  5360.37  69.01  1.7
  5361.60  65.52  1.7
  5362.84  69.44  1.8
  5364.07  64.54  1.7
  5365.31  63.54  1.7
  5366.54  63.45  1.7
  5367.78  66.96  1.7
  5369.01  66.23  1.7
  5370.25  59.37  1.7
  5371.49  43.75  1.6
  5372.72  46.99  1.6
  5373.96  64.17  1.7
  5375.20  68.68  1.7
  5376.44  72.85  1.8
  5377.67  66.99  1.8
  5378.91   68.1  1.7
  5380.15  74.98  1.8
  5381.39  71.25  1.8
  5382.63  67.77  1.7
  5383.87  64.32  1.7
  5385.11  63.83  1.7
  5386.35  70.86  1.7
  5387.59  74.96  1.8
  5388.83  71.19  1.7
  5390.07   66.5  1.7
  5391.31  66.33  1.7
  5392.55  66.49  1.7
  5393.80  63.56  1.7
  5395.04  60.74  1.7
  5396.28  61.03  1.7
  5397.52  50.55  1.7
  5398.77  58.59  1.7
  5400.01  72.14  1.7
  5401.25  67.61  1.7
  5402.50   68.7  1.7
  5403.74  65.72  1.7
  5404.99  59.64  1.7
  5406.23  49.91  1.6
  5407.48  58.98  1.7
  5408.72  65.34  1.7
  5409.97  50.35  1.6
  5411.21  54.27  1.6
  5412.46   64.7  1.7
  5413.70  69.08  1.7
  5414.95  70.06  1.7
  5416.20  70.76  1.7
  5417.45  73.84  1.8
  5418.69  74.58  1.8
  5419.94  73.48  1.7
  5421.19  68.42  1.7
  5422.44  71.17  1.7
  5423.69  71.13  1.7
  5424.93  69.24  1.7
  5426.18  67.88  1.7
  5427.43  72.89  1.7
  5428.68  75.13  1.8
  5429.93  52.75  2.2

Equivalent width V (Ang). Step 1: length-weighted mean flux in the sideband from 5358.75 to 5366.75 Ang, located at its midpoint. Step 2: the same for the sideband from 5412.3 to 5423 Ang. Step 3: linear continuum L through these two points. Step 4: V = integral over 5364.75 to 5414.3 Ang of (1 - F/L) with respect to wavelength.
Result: 3.4 Ang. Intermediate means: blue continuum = 66.3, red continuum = 70.9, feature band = 63.8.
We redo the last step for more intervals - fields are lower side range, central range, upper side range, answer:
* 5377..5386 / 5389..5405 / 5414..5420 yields 1.37 Ang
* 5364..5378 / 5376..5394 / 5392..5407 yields -1.94 Ang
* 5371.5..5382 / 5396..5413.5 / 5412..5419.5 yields 2.15 Ang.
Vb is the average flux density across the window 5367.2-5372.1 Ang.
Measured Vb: 59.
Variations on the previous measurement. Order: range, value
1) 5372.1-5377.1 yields 63.3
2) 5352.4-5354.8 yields 69.2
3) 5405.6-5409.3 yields 58.1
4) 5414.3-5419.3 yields 72.3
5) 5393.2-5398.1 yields 59.1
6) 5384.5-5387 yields 67.5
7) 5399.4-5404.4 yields 68.4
